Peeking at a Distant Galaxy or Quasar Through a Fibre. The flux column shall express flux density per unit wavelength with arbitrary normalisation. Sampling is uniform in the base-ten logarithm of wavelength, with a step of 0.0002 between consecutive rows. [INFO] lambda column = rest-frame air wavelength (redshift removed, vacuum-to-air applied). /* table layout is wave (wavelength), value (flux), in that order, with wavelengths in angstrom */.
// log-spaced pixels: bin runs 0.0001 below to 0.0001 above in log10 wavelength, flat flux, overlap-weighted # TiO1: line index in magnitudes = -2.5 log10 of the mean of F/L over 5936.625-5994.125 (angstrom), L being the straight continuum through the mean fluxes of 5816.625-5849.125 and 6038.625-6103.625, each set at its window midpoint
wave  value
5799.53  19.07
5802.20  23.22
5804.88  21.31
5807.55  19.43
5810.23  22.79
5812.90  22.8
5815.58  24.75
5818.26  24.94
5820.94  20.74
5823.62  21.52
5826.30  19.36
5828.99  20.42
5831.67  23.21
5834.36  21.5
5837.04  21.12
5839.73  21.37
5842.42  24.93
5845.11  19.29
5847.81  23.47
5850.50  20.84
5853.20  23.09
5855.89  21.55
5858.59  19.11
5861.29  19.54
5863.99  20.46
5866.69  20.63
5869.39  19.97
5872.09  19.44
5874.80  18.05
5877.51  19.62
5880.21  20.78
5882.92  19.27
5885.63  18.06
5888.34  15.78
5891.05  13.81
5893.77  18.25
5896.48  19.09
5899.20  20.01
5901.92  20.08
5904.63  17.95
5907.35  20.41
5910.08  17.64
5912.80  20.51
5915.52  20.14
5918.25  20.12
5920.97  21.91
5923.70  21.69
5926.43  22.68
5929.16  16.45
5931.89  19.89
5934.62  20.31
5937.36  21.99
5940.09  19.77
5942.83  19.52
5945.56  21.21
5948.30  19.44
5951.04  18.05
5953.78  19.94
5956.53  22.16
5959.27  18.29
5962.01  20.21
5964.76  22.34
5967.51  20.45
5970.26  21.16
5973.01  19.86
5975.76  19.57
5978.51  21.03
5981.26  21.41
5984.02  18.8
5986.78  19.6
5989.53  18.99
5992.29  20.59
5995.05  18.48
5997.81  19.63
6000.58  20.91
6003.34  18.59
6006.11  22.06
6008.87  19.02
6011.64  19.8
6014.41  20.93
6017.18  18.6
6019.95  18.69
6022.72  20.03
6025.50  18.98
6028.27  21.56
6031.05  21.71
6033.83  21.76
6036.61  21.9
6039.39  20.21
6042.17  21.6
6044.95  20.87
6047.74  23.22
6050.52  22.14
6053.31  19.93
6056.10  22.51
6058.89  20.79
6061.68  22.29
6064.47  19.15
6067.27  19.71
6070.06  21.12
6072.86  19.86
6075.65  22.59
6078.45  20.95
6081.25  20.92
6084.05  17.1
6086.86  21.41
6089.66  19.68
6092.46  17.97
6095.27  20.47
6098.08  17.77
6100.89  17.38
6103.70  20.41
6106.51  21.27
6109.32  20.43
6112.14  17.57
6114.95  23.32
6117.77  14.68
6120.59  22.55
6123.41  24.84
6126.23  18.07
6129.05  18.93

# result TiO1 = 0.05 mag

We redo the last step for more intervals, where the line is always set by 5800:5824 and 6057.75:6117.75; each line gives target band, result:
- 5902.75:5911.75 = 0.14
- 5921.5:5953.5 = 0.06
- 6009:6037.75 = 0.01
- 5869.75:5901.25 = 0.17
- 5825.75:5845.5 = 0.03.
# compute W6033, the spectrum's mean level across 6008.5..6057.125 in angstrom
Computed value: 20.8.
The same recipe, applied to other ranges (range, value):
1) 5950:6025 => 20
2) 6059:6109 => 20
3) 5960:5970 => 20.8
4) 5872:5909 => 18.6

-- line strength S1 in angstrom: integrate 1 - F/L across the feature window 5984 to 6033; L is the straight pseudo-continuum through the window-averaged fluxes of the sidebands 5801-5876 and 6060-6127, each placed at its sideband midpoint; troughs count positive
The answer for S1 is 1.5 angstrom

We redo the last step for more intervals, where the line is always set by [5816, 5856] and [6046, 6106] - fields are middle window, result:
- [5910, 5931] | 1.1 angstrom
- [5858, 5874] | 1.4 angstrom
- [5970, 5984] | 0.4 angstrom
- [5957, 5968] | 0.3 angstrom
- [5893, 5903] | 1.0 angstrom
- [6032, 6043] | -0.4 angstrom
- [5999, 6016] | 0.5 angstrom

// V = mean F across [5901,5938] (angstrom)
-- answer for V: 20.1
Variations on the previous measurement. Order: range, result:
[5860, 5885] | 19.7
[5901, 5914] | 19.3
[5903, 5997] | 20.1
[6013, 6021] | 19.4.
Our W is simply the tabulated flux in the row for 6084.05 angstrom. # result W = 17.1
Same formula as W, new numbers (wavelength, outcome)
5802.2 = 23.22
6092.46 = 17.97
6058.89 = 20.79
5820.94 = 20.74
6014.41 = 20.93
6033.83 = 21.76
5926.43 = 22.68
